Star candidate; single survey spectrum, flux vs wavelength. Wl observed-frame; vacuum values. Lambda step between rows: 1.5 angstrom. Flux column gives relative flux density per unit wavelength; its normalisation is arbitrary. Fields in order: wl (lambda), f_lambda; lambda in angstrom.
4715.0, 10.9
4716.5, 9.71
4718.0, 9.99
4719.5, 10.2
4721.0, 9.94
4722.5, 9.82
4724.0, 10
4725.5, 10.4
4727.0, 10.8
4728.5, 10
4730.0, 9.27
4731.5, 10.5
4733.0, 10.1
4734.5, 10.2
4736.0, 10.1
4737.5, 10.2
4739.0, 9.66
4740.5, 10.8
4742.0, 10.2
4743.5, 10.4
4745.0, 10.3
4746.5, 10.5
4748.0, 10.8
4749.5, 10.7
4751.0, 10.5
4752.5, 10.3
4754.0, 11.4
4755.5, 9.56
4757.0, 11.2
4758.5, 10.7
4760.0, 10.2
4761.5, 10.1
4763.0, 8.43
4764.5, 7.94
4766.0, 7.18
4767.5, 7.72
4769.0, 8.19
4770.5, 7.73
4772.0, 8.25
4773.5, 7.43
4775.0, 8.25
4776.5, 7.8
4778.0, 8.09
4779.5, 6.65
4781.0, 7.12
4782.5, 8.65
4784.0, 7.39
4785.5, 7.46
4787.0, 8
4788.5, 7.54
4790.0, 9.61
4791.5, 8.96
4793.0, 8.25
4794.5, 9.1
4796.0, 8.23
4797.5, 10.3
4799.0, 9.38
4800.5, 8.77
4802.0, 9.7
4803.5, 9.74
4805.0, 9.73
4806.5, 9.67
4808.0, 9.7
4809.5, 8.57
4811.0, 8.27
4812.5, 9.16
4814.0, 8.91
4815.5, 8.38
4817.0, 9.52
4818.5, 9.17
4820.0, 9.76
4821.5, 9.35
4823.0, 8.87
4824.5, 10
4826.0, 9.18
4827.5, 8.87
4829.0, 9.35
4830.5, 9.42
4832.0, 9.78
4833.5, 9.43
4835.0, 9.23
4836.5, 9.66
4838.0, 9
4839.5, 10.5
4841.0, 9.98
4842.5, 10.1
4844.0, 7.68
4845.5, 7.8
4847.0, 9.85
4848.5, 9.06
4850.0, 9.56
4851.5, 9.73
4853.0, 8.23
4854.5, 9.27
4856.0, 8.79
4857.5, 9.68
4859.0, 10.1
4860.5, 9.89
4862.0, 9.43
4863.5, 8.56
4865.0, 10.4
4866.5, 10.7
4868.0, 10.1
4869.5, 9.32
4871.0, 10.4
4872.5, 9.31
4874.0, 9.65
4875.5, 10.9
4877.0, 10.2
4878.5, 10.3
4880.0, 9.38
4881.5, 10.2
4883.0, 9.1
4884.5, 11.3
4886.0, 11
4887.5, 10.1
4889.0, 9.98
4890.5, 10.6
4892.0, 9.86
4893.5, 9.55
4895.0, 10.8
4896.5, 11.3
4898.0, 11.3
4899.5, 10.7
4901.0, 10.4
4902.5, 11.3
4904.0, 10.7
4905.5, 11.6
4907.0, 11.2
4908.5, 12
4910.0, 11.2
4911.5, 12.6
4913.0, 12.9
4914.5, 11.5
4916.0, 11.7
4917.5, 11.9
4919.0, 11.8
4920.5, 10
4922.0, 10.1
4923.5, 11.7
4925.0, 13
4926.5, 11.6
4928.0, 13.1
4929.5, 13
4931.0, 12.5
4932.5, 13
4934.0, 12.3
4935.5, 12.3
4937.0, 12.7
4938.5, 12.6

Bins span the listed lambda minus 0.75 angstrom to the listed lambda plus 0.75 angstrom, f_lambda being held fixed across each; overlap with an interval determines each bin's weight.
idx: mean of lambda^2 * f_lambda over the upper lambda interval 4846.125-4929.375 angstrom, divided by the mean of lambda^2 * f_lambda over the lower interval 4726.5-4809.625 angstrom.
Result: 1.20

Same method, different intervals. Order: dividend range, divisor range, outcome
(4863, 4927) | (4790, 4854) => 1.20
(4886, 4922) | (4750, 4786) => 1.35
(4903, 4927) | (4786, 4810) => 1.34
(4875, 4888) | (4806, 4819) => 1.17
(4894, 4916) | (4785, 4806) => 1.33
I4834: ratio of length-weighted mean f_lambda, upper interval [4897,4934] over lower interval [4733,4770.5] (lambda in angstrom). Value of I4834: 1.19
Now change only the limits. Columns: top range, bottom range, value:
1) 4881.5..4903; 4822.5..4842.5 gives 1.10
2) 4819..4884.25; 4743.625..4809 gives 1.06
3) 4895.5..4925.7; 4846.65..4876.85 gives 1.18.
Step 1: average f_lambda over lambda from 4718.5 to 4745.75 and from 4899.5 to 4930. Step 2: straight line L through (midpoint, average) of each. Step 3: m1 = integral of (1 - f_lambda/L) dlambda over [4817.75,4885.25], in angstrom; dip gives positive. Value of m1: 9.4 angstrom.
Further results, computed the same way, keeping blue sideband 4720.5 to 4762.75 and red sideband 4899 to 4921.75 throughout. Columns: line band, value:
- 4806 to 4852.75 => 6.9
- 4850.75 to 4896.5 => 5.1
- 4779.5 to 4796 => 3.8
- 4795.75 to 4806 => 1.2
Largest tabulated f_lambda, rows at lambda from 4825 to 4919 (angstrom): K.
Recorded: 12.9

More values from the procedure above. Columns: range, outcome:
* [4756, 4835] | 11.2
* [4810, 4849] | 10.5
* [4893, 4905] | 11.3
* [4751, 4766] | 11.4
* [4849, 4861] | 10.1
